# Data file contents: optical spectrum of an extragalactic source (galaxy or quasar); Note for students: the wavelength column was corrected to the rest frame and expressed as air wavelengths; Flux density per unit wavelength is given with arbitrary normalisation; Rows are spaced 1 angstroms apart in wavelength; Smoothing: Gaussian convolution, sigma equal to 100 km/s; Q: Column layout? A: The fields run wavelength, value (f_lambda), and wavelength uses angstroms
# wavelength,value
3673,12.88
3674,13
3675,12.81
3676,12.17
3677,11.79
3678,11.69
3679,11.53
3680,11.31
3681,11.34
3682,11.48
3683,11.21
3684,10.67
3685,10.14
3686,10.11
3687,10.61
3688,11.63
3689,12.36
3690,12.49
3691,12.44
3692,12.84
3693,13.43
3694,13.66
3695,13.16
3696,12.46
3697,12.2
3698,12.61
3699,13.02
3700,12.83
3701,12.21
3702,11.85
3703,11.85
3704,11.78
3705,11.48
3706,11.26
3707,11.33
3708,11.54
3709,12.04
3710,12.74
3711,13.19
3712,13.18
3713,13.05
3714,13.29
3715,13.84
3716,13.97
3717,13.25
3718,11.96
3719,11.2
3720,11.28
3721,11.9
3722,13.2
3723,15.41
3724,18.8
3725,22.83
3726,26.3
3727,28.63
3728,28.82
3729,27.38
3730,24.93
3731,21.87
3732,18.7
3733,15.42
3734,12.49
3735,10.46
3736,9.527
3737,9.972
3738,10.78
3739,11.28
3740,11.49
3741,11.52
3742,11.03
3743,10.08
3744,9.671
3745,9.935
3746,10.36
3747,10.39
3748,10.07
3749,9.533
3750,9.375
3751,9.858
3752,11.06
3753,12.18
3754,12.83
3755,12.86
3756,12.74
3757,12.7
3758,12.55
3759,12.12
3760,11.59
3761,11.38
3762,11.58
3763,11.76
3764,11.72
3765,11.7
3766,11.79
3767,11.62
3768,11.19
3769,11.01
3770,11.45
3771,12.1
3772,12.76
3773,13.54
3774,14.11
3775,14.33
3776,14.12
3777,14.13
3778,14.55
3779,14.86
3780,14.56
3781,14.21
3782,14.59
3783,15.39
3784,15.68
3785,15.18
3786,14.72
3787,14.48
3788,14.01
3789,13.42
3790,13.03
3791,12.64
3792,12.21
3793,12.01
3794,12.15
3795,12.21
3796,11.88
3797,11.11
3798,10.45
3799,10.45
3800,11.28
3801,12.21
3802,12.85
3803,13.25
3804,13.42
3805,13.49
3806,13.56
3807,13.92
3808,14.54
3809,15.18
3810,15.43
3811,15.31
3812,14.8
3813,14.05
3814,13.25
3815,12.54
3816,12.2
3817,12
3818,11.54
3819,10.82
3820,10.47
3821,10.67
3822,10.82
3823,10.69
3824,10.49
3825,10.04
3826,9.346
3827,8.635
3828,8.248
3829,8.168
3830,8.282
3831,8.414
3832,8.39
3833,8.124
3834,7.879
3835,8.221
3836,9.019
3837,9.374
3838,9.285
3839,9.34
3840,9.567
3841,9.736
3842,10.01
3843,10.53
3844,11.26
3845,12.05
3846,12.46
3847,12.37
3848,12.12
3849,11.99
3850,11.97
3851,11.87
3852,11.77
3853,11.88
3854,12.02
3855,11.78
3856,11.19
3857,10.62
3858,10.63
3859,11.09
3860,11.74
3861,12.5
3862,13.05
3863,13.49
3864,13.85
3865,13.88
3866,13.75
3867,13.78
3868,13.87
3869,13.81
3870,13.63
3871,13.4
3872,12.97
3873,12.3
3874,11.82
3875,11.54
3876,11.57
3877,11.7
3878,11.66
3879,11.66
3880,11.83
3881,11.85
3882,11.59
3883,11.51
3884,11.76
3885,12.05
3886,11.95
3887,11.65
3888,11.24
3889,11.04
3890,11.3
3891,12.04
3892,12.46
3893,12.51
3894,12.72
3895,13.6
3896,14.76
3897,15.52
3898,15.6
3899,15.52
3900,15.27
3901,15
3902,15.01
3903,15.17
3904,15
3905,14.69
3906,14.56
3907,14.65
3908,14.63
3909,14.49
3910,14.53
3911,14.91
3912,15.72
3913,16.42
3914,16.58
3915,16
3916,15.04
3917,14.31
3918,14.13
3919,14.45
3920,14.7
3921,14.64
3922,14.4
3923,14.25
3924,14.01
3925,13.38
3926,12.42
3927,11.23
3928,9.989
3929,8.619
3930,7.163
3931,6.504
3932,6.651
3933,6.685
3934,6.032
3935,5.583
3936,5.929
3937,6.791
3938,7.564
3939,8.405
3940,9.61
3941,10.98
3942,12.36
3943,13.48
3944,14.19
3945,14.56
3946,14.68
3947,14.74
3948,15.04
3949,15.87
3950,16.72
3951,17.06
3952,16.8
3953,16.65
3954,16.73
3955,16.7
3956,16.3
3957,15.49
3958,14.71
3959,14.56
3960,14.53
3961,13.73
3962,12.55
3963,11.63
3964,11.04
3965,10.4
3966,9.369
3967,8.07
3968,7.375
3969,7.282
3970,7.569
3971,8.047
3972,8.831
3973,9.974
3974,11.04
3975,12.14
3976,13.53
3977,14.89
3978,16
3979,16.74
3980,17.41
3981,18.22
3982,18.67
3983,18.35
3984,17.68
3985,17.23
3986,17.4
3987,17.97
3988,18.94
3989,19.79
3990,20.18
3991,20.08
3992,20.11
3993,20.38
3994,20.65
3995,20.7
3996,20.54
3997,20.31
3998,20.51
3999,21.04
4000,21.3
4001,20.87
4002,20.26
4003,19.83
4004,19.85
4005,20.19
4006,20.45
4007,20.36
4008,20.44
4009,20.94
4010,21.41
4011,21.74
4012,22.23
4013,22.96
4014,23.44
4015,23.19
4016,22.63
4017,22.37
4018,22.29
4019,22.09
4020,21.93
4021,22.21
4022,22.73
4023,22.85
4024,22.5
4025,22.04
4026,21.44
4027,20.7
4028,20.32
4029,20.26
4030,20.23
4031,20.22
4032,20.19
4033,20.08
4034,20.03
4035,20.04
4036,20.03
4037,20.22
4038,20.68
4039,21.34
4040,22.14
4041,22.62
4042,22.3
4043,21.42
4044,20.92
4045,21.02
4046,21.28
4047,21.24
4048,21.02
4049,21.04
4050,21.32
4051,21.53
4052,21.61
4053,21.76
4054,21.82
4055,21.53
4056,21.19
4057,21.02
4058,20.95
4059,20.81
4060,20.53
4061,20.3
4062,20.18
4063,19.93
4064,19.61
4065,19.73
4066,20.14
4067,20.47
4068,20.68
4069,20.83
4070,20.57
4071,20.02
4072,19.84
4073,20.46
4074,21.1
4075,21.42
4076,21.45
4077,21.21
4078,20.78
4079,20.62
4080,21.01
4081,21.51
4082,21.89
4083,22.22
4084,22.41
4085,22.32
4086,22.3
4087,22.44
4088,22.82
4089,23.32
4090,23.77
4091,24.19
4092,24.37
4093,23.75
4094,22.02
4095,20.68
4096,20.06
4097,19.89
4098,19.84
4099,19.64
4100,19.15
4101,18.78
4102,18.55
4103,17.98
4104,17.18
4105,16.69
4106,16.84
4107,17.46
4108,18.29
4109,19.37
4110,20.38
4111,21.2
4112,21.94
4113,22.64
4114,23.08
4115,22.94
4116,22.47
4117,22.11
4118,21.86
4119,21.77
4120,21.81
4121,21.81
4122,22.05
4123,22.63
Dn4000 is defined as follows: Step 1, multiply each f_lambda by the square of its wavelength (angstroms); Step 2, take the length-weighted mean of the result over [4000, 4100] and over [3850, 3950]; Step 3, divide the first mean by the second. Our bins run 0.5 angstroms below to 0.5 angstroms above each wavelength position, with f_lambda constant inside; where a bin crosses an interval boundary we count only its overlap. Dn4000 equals 1.8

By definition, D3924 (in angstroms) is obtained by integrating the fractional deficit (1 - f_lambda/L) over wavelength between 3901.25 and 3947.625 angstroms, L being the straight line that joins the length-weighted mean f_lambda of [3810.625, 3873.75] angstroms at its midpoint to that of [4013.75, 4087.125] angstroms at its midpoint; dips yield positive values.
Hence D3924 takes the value 8.3 angstroms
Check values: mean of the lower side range 11.3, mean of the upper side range 21.2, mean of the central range 12.4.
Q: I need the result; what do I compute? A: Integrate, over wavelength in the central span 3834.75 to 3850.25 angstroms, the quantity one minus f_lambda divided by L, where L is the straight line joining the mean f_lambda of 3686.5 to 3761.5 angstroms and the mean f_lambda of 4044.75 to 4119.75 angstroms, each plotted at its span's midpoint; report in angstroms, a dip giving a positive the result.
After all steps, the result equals 5.2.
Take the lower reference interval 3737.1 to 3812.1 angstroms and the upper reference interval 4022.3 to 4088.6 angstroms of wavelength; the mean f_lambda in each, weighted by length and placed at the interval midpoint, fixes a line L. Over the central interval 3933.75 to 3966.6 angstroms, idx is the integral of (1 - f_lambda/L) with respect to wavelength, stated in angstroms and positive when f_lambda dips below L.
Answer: 9.37 angstroms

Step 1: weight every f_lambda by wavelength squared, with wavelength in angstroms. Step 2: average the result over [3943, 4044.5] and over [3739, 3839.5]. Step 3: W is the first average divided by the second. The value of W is 1.7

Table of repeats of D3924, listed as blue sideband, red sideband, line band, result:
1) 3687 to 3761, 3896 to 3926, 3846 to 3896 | 8.0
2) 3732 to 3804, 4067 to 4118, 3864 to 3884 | 3.4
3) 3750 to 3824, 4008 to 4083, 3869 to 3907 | 7.3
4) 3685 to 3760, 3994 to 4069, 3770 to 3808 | 4.3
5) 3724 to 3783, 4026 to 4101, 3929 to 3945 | 8.3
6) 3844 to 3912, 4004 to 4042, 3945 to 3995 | 9.2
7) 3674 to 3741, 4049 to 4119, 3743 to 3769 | 6.0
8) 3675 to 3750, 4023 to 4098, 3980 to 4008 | 0.1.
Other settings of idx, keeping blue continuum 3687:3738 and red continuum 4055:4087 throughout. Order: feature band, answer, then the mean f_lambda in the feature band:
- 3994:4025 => -2.6 angstroms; 21.5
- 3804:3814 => 1.1 angstroms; 14.4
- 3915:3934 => 6.8 angstroms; 11.8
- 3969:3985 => 4.5 angstroms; 13.8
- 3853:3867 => 3.9 angstroms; 12.3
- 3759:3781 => 4.0 angstroms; 12.7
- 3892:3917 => 4.3 angstroms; 14.9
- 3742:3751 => 3.0 angstroms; 9.98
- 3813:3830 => 6.0 angstroms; 10.7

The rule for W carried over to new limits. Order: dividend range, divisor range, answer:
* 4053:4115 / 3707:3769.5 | 1.83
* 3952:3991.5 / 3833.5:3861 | 1.41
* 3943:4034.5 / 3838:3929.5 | 1.45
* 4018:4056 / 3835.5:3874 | 1.97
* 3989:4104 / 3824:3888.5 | 2.07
